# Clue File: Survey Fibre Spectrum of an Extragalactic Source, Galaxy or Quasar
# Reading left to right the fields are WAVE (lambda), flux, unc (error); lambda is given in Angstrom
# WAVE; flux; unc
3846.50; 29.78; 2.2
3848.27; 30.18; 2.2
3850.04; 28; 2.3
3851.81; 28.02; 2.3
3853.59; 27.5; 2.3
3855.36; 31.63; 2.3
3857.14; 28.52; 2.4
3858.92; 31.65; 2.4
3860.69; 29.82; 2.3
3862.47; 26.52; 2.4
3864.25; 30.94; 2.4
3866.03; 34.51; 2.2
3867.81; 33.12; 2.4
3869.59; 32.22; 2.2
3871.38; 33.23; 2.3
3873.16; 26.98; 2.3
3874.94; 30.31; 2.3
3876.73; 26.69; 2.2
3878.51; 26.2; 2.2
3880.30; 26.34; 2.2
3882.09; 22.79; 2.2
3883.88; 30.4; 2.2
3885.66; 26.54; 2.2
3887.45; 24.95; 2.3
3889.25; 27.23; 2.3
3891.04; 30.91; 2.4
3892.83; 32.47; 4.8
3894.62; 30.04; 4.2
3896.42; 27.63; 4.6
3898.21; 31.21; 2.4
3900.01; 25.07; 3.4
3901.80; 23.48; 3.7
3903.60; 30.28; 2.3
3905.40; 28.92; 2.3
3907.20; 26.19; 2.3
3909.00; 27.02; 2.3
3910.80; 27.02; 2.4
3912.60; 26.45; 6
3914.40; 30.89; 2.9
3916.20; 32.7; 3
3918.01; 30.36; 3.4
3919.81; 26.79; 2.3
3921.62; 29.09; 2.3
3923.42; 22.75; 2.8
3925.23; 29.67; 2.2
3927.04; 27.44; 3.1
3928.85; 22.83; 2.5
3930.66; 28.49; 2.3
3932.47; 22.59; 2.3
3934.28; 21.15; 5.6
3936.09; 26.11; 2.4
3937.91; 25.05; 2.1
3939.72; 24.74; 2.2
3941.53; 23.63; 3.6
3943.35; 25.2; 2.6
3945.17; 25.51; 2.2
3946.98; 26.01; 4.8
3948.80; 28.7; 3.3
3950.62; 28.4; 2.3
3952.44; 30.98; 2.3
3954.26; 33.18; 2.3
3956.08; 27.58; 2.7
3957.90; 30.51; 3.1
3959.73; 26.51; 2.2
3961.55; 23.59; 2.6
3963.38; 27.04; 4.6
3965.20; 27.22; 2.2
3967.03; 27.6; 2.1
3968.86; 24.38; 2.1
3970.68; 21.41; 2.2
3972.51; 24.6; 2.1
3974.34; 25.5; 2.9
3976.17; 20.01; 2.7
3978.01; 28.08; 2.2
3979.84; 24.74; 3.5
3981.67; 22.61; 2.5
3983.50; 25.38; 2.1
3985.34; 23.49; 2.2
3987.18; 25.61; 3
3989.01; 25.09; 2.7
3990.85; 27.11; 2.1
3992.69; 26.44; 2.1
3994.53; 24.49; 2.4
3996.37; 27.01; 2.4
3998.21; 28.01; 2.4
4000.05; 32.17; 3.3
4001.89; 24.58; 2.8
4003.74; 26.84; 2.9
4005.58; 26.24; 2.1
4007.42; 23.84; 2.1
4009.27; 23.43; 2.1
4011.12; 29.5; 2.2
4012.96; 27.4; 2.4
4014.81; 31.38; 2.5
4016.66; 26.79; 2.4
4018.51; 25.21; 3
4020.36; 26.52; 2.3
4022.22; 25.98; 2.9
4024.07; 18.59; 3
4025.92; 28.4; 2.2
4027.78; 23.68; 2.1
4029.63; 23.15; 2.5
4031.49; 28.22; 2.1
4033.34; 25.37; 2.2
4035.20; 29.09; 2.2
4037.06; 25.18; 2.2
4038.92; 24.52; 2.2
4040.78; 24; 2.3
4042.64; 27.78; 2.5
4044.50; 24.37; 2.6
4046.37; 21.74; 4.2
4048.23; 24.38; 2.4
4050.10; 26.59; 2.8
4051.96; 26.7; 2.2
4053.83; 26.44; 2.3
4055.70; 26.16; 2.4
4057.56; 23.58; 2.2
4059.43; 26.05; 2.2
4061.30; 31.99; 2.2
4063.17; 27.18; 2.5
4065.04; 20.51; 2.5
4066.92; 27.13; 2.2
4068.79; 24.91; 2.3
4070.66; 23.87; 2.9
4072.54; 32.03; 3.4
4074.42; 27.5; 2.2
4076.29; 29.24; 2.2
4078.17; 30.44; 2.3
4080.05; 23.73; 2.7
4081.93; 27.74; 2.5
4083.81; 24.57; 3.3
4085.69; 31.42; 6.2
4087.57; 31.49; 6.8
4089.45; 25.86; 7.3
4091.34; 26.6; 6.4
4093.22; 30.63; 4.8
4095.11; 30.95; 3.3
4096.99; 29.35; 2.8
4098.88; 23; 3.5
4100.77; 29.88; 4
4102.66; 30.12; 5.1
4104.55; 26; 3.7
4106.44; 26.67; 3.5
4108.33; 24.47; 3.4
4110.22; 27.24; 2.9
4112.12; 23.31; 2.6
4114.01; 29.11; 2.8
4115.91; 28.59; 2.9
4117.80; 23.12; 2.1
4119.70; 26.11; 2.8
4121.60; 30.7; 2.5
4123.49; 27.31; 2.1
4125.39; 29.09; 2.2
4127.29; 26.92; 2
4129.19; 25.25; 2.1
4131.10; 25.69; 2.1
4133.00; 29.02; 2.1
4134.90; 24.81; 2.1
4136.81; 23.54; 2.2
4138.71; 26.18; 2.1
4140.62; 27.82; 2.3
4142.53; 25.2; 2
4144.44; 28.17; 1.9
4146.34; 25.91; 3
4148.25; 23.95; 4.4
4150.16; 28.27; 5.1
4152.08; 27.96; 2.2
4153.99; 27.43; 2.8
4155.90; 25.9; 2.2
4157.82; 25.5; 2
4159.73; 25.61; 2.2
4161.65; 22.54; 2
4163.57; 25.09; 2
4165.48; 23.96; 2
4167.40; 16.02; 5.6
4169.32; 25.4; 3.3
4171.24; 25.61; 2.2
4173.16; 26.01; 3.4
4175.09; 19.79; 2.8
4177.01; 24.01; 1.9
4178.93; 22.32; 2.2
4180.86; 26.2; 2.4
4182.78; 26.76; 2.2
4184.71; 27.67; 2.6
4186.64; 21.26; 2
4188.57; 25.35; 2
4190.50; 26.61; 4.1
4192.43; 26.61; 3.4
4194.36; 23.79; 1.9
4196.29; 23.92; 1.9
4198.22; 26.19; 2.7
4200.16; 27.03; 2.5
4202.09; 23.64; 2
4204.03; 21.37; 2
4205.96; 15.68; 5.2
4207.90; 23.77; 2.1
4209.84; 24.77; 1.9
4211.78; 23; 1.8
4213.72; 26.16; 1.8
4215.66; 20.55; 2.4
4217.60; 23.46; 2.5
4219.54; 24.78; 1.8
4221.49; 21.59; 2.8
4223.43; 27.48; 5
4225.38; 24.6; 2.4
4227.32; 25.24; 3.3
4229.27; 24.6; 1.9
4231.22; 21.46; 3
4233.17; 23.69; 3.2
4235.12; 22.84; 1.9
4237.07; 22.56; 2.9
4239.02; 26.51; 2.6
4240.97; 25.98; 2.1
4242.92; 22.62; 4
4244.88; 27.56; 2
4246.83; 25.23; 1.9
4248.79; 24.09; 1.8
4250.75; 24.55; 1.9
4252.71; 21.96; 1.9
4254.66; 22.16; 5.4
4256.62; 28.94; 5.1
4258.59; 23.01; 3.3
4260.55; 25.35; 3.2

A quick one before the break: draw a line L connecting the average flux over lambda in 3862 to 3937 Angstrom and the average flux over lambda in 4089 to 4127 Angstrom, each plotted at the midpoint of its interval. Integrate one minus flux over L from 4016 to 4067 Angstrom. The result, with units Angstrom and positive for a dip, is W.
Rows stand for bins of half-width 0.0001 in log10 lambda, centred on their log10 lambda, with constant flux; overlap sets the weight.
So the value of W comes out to 3.9 Angstrom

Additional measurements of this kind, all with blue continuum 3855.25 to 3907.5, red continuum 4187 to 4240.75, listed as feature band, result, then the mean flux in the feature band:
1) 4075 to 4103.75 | -2.8 Angstrom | 28.3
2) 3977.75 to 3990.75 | 1.1 Angstrom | 25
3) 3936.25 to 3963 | 0.7 Angstrom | 27.1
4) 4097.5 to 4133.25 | -2.1 Angstrom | 26.9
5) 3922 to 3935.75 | 1.5 Angstrom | 25.2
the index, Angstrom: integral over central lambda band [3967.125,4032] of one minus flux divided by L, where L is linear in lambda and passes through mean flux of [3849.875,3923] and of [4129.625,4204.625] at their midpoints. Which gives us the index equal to 4.0 Angstrom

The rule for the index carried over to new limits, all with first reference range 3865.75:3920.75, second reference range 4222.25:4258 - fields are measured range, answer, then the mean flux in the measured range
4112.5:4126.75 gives -0.87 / 27.5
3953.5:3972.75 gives 0.75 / 26.7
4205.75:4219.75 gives 1.01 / 23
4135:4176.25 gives 0.80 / 25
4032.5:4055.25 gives 1.11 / 25.5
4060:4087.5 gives -0.98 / 27.4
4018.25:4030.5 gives 1.17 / 24.5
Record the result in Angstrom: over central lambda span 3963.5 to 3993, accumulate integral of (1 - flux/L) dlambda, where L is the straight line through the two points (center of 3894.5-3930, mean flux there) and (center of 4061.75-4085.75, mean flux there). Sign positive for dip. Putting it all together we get 2.6 Angstrom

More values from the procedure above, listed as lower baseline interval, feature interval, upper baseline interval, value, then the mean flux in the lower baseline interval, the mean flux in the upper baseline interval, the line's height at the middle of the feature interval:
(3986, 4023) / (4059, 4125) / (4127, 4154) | -2.4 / 26.7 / 26.4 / 26.5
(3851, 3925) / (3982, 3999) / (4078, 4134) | 1.4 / 28.7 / 27.4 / 28.1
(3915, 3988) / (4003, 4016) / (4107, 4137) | -0.3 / 26.2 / 26.6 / 26.3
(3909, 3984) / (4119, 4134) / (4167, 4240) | -1.7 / 26.4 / 24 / 24.7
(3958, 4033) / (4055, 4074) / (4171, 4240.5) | -0.9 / 25.7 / 24.1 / 25.2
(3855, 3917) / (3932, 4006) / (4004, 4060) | 2.9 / 28.8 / 25.7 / 27.1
